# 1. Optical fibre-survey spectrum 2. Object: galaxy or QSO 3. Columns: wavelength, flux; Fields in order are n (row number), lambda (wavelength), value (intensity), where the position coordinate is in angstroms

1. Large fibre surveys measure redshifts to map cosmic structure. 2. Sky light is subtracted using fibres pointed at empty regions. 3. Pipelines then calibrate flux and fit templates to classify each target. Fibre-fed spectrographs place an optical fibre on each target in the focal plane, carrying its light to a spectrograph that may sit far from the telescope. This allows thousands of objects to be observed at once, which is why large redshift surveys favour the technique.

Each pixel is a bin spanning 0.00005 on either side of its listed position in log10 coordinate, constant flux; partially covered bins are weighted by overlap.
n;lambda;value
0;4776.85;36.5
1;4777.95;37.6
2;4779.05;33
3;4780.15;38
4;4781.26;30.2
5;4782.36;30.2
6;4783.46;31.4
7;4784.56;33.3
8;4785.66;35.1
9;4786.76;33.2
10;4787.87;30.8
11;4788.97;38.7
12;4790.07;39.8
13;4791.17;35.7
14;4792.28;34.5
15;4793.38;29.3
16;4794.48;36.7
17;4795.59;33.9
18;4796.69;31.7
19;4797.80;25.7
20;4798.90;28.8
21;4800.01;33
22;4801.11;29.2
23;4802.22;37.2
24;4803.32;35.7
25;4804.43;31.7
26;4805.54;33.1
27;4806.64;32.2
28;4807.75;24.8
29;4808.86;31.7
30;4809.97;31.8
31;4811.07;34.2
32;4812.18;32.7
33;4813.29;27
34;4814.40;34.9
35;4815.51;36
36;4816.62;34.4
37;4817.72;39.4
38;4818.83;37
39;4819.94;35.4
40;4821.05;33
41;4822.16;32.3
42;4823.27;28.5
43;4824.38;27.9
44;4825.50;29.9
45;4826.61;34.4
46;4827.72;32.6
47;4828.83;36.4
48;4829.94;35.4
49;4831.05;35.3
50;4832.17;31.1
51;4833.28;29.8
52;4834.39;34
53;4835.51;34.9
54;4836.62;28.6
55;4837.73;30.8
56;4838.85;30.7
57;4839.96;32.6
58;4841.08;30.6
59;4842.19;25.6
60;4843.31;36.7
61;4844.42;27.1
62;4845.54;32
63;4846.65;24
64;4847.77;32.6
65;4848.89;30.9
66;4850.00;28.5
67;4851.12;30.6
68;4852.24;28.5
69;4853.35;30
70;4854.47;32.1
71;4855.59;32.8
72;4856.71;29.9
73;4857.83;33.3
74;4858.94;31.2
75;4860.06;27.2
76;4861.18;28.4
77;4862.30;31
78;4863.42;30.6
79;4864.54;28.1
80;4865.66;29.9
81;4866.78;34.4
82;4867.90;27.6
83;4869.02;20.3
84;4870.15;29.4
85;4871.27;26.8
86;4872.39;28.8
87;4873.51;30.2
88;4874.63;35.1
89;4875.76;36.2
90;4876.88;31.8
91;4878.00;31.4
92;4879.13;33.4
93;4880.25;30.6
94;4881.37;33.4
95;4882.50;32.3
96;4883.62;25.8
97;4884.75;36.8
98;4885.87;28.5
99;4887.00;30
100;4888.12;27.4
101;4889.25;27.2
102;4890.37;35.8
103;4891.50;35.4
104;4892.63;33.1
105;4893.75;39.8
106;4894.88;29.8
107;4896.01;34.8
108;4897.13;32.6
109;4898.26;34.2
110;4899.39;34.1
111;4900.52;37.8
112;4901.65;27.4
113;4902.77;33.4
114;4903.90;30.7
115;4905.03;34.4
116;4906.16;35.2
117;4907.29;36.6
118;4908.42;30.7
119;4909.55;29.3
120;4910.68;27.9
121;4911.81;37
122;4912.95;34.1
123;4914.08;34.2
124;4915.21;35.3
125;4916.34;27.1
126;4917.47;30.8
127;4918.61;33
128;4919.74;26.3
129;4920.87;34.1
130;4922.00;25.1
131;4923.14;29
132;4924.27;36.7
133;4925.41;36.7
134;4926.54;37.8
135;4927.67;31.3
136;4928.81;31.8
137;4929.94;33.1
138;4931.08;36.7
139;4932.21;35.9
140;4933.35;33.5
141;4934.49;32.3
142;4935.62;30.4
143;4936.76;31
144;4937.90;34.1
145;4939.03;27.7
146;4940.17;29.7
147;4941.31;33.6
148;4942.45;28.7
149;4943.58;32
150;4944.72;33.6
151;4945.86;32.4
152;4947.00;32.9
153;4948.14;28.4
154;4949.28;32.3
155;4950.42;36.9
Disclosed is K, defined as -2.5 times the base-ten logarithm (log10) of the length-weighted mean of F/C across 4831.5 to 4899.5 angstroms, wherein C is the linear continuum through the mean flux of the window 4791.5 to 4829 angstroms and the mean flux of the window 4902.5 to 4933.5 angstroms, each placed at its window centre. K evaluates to 0.06 mag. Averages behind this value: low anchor 32.5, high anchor 32.8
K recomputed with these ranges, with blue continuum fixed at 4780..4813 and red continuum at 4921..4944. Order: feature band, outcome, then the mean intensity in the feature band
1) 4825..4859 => 0.04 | 31.4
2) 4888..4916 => -0.02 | 33.2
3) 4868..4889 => 0.08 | 30.3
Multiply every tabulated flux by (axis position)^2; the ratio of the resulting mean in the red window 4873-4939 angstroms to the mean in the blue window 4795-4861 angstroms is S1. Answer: 1.1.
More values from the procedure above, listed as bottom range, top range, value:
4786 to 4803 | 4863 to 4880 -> 0.94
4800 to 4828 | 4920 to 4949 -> 1.04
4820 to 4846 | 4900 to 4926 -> 1.05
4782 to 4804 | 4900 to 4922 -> 1.02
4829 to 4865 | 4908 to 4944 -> 1.07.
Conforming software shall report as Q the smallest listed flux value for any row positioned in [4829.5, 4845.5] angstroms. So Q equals 25.6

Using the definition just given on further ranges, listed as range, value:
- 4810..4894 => 20.3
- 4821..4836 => 27.9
